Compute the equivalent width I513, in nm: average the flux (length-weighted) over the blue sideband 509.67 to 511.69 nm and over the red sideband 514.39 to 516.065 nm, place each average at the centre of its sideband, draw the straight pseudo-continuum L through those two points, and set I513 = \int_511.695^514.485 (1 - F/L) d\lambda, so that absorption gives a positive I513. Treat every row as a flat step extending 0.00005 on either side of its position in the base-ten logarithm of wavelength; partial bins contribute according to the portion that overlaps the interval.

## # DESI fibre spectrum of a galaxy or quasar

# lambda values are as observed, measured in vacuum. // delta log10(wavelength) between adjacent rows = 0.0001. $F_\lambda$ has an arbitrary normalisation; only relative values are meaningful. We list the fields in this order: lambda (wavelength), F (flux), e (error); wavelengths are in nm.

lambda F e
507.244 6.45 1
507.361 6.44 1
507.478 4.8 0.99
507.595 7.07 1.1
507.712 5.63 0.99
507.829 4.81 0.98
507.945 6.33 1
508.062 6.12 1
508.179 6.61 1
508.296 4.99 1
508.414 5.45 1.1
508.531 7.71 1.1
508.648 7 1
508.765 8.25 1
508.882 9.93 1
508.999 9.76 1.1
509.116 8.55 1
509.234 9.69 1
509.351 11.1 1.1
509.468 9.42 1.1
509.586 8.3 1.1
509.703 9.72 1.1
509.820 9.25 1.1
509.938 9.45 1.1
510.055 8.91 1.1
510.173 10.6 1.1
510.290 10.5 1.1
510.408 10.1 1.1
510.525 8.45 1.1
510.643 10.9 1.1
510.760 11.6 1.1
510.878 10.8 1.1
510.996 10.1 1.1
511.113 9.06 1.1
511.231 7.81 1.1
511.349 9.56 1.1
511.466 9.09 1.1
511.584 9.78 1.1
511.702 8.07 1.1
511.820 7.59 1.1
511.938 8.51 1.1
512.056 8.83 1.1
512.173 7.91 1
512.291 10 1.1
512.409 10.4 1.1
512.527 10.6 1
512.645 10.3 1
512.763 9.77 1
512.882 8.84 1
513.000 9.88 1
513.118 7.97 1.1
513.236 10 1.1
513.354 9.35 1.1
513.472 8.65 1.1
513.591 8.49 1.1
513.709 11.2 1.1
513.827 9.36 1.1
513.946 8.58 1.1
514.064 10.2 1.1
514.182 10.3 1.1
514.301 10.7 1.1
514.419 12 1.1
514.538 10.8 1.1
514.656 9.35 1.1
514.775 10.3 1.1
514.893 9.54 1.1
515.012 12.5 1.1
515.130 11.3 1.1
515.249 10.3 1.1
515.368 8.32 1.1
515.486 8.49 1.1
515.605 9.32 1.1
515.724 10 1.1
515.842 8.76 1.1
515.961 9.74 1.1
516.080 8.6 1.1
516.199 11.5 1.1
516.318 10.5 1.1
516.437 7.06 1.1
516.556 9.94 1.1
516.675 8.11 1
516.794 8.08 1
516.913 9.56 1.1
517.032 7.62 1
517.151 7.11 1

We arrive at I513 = 0.097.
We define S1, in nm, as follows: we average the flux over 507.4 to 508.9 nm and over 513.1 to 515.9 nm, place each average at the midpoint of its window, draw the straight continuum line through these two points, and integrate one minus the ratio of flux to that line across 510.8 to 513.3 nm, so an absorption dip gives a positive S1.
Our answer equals -0.23 nm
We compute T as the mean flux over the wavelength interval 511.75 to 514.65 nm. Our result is 9.58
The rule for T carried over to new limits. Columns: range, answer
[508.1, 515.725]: 9.38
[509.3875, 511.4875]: 9.67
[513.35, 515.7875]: 9.97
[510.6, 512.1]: 9.35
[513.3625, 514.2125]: 9.5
